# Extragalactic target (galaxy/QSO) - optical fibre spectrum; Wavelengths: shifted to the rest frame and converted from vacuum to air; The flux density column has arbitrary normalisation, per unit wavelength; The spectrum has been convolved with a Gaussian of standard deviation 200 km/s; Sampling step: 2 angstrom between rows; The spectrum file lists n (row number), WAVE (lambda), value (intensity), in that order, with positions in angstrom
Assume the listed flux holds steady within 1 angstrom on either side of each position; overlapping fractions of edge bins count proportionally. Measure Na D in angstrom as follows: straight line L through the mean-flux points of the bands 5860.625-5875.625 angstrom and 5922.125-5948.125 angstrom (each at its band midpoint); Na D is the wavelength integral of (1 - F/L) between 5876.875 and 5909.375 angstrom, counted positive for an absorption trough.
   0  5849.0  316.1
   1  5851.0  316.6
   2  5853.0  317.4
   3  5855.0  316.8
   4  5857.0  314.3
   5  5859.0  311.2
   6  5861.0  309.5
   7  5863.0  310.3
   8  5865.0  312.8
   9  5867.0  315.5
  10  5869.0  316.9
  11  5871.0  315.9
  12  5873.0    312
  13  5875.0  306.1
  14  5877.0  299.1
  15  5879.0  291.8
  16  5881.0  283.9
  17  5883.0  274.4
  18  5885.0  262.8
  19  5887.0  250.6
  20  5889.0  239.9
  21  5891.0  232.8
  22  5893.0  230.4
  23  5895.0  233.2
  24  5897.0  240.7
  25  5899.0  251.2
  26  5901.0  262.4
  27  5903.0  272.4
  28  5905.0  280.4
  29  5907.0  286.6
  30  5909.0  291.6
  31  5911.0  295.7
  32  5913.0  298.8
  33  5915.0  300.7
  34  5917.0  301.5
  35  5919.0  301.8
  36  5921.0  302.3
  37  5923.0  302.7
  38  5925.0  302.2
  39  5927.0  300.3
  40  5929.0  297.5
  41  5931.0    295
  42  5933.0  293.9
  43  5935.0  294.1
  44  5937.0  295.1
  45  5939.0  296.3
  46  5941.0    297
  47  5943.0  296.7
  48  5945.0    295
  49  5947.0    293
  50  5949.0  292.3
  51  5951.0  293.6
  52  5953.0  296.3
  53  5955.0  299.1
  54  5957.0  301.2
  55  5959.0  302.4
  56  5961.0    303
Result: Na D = 4.7 angstrom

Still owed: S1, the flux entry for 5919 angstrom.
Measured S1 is 301.8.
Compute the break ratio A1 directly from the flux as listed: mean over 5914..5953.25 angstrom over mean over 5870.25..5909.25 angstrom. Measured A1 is 1.1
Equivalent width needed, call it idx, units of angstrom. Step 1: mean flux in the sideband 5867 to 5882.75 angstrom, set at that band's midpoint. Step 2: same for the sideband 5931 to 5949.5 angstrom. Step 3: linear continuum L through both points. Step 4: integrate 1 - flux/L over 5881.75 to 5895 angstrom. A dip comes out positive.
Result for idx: 2.3 angstrom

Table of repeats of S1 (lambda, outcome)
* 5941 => 297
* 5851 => 316.6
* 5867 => 315.5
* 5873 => 312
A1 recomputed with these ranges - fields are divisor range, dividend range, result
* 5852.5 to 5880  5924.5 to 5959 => 0.95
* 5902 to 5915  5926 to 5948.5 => 1.02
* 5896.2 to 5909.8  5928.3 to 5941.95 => 1.10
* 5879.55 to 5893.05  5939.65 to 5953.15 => 1.15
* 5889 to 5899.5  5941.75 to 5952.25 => 1.24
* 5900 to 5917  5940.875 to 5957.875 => 1.03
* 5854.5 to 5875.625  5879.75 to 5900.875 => 0.80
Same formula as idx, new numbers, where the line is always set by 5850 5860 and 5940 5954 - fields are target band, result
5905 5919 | 0.3 angstrom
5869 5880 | 0.2 angstrom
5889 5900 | 2.5 angstrom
